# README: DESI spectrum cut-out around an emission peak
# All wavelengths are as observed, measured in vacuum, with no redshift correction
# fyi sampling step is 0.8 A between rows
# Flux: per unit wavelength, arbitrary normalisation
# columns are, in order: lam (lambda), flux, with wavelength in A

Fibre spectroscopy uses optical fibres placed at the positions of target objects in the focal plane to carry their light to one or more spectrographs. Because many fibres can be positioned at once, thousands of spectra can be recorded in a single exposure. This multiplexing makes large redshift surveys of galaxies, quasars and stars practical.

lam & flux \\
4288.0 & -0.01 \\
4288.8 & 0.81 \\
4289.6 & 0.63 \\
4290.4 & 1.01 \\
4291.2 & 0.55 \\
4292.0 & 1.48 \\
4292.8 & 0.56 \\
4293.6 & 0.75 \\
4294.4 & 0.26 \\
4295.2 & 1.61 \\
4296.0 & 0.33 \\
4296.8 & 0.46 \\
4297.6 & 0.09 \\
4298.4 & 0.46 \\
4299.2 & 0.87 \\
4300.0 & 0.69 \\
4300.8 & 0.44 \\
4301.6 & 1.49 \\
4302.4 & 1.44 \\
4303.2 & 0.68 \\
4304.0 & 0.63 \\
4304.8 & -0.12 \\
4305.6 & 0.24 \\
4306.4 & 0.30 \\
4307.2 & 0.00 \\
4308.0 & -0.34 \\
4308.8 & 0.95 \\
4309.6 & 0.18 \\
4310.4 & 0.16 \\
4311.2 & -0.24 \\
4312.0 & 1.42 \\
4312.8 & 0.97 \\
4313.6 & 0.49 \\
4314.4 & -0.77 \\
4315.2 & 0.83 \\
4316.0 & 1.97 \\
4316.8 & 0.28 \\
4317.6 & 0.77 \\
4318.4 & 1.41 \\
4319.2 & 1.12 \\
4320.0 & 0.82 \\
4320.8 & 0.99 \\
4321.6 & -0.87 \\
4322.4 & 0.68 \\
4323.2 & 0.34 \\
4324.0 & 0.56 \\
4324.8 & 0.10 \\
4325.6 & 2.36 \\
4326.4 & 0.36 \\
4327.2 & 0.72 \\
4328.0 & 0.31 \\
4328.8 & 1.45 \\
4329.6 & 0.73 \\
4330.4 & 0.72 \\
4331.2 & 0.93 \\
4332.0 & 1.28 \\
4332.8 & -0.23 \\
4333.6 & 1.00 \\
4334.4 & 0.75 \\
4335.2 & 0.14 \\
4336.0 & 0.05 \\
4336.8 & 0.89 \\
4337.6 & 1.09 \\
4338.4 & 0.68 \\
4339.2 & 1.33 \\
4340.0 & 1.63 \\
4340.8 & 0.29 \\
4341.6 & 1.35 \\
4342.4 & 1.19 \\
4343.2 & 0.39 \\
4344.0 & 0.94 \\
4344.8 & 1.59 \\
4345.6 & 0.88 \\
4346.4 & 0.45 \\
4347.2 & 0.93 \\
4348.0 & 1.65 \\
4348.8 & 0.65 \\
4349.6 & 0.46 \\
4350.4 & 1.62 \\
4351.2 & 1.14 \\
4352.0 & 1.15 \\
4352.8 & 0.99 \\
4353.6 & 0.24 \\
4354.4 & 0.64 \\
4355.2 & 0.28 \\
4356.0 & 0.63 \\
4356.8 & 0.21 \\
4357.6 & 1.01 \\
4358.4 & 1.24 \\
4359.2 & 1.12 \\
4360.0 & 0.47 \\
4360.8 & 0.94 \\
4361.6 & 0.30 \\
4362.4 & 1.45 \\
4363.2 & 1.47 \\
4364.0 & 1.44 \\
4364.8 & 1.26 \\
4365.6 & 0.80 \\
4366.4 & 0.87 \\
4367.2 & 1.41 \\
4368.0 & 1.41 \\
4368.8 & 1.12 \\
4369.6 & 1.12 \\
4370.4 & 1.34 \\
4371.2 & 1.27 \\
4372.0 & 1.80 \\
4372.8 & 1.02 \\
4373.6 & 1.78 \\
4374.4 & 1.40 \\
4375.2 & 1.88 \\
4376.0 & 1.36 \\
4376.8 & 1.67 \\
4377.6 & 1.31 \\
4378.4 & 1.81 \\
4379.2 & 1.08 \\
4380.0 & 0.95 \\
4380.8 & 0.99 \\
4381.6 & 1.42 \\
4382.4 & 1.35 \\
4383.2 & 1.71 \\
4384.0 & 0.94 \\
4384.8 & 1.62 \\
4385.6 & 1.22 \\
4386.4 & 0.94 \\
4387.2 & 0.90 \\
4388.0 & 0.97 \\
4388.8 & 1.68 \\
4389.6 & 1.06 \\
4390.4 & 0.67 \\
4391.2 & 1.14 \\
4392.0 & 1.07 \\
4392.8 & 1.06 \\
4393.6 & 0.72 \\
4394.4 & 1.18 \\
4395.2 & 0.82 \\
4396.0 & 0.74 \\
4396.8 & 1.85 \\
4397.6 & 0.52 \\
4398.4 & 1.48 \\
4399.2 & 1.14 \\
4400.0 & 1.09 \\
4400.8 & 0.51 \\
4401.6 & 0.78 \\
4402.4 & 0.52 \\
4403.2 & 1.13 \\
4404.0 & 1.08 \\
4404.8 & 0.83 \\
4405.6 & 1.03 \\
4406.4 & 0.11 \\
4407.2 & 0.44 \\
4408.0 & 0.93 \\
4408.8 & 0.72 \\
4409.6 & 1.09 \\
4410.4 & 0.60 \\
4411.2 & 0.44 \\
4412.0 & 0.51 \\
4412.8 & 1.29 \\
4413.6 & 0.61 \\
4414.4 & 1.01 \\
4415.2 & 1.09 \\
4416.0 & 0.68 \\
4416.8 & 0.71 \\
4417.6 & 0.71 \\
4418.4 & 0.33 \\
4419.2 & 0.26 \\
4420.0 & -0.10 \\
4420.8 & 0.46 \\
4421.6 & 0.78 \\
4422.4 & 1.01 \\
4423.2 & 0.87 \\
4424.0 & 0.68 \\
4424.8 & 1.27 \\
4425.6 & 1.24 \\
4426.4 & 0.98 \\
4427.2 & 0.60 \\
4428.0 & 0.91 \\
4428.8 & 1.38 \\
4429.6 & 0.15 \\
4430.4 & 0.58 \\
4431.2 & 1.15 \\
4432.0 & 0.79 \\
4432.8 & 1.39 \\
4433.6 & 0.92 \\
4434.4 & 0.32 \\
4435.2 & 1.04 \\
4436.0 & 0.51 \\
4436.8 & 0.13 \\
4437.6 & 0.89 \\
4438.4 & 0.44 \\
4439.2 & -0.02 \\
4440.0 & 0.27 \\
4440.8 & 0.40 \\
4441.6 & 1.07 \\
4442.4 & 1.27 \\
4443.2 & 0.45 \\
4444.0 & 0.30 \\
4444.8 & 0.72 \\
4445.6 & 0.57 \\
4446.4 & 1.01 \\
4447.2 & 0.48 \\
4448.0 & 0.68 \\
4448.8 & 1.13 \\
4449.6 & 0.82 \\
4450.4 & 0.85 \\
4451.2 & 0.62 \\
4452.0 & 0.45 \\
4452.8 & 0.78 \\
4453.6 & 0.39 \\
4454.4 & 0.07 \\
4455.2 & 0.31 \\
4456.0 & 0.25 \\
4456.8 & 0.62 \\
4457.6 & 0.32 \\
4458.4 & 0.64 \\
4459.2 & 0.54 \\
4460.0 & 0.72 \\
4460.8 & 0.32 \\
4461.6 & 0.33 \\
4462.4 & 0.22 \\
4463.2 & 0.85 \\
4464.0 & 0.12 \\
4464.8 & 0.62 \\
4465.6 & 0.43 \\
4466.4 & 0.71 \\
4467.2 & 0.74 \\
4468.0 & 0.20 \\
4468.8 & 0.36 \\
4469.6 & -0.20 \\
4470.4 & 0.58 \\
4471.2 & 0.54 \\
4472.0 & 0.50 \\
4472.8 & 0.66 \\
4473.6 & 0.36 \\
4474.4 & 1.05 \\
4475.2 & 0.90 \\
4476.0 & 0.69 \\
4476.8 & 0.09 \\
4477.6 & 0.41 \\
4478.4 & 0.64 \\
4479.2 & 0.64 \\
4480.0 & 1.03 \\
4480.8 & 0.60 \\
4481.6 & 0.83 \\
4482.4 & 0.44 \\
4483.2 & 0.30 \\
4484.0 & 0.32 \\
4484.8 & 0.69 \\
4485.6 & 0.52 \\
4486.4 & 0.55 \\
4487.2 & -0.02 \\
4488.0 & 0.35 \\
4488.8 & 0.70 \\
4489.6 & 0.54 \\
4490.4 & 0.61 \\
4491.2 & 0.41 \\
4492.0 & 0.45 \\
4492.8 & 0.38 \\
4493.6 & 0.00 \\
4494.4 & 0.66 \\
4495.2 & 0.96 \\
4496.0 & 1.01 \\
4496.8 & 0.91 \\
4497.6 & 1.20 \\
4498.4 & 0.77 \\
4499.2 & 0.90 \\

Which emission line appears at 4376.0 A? C IV 1549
